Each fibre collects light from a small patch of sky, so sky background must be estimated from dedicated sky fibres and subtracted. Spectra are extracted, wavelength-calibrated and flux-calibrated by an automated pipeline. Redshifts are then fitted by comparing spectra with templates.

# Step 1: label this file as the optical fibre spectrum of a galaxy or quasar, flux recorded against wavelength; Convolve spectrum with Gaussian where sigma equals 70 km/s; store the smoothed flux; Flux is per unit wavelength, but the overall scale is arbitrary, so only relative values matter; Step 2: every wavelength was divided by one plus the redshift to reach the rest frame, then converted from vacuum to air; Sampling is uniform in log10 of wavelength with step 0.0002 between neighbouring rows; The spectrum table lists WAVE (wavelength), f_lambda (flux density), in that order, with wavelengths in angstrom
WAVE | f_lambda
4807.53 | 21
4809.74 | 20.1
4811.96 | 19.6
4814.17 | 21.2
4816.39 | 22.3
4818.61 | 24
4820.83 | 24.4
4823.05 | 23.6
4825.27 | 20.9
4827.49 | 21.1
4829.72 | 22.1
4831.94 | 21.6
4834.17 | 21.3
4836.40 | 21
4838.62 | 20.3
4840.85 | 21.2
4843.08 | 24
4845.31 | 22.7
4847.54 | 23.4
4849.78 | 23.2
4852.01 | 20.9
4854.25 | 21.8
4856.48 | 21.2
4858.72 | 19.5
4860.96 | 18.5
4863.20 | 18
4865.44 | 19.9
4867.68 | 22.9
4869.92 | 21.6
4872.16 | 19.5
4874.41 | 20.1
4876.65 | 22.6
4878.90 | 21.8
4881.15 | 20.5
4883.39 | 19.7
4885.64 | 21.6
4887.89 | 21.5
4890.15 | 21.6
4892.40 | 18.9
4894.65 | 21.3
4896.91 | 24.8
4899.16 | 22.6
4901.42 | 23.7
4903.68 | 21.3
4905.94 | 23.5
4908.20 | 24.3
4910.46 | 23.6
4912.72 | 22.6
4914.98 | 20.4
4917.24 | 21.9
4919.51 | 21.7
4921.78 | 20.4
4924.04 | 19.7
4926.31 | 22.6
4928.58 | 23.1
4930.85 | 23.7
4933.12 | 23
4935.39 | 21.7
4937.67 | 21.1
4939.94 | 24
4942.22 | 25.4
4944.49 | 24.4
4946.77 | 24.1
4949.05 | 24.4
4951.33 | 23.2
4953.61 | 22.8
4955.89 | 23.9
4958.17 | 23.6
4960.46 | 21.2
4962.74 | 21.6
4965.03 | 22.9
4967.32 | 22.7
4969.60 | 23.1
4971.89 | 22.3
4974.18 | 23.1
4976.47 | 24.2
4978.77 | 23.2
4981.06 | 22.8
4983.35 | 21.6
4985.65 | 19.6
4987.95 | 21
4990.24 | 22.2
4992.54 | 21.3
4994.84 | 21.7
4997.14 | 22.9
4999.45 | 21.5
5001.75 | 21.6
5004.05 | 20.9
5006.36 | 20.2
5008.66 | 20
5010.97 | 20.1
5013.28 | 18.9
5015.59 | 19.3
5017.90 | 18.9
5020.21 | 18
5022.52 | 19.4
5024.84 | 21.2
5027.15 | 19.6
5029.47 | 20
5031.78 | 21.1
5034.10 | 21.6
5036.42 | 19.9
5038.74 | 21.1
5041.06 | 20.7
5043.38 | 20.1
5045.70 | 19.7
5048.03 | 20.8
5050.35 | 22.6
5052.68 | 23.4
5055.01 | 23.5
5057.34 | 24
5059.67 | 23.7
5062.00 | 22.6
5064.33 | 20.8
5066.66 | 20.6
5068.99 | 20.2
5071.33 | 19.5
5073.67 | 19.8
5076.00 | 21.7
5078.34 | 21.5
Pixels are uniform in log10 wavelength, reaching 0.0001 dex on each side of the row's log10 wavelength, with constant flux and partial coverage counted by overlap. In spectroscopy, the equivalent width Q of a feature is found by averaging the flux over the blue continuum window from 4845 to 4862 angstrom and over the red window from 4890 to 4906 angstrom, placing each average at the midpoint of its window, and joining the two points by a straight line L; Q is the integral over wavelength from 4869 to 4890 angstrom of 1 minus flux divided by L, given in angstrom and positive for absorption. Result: 0.8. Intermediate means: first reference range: 21.3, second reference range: 22.2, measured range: 21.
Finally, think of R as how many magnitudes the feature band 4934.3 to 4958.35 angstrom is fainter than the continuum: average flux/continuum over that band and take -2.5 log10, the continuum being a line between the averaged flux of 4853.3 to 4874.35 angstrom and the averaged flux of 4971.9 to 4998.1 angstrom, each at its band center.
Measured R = -0.09 mag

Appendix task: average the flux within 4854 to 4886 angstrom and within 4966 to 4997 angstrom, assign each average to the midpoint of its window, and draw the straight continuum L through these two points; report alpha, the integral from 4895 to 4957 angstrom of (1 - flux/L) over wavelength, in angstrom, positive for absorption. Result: -4.2 angstrom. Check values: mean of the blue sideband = 20.6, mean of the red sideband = 22.2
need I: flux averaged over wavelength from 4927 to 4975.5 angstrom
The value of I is 23.1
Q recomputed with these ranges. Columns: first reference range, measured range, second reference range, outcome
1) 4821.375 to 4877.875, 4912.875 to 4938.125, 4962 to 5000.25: 0.1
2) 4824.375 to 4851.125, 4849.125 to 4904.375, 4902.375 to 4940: 2.3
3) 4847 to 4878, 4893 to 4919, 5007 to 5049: -2.5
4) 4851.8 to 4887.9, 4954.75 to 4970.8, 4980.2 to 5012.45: -1.3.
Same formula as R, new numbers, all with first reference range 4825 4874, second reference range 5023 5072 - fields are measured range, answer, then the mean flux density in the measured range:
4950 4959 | -0.106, 23.4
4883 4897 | 0.002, 21.2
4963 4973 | -0.070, 22.7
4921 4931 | -0.029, 21.8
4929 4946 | -0.103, 23.3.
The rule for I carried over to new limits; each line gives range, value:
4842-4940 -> 21.7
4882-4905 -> 21.7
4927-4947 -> 23.3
